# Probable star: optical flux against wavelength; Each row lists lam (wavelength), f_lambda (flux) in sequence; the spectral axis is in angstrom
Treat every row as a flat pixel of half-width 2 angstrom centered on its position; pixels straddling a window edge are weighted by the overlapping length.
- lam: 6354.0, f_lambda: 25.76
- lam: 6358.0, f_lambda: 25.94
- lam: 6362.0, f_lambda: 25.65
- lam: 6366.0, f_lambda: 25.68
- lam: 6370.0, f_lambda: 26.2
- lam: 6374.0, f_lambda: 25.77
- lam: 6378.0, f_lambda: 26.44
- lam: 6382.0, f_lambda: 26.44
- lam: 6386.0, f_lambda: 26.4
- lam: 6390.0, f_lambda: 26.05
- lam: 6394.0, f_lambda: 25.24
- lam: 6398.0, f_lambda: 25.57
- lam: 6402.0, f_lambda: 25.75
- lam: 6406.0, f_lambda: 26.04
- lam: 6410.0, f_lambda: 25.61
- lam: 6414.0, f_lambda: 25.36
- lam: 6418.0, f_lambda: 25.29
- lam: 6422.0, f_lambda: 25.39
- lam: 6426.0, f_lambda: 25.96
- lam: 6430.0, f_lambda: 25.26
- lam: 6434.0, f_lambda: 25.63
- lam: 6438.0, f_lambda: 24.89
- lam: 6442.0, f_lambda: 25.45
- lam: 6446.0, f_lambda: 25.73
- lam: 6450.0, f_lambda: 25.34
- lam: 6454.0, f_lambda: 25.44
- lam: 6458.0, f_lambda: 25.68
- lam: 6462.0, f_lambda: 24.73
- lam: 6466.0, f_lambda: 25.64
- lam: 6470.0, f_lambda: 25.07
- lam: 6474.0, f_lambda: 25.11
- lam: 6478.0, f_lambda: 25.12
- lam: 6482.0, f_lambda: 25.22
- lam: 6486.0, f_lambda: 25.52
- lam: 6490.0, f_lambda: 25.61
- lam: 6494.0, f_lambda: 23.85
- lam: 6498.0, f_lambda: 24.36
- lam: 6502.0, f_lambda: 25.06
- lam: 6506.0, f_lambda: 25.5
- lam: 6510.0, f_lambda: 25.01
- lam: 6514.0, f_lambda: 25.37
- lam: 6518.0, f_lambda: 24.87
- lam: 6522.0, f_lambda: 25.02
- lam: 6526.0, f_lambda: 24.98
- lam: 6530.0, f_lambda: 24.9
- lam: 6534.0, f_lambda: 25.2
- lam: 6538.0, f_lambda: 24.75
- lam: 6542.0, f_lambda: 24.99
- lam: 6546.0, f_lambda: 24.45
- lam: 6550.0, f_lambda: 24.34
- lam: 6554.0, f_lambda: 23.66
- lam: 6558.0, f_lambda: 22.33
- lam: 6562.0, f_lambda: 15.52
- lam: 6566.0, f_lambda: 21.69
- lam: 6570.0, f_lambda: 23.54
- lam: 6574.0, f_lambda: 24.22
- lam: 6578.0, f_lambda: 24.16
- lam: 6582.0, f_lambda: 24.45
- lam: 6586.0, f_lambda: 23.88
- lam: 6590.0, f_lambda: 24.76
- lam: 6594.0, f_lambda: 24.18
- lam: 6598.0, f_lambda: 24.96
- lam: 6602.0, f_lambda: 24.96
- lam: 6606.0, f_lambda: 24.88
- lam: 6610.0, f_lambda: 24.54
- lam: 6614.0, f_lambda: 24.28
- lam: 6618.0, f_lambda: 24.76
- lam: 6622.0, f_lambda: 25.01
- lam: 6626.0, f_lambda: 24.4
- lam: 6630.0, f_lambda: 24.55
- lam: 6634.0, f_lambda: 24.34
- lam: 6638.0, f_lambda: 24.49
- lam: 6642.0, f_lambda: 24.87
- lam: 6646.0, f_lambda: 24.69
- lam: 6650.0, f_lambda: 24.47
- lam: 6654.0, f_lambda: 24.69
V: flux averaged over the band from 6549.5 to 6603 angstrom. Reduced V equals 23.3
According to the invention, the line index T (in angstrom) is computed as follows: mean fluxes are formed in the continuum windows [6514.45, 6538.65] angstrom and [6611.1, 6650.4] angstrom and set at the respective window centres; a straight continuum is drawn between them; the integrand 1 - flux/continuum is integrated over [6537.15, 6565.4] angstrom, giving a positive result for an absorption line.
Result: 2.5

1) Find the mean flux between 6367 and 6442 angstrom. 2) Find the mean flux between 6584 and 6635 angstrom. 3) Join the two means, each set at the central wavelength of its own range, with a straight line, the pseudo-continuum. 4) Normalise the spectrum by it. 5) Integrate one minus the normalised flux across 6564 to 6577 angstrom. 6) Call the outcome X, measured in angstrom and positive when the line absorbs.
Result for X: 0.8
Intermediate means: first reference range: 25.7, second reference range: 24.6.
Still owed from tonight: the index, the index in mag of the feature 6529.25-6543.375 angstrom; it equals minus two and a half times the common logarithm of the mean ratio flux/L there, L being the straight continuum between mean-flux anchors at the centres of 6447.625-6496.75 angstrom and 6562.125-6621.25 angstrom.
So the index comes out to -0.02 mag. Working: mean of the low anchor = 25.2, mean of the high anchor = 24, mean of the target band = 25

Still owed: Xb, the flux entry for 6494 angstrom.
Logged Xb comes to 23.85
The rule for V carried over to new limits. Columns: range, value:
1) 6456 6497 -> 25.1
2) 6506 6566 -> 23.9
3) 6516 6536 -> 25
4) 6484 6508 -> 25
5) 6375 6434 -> 25.8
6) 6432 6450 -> 25.4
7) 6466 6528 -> 25.1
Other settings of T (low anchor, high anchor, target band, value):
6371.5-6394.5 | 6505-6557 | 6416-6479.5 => 0.4 angstrom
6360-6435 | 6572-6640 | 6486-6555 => 0.5 angstrom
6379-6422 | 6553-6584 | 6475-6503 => -1.1 angstrom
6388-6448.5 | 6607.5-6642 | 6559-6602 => 2.7 angstrom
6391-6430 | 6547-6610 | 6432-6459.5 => -0.3 angstrom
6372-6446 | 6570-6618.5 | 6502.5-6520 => -0.1 angstrom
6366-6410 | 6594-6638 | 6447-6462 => 0.1 angstrom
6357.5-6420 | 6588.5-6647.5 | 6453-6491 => 0.2 angstrom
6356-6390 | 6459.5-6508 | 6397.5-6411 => 0.0 angstrom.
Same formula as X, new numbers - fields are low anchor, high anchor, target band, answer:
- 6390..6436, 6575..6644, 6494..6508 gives 0.2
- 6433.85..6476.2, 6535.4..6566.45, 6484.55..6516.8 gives -1.2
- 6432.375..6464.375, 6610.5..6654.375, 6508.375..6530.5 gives 0.0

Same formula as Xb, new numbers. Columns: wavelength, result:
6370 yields 26.2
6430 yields 25.26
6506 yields 25.5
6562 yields 15.52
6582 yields 24.45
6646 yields 24.69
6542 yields 24.99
